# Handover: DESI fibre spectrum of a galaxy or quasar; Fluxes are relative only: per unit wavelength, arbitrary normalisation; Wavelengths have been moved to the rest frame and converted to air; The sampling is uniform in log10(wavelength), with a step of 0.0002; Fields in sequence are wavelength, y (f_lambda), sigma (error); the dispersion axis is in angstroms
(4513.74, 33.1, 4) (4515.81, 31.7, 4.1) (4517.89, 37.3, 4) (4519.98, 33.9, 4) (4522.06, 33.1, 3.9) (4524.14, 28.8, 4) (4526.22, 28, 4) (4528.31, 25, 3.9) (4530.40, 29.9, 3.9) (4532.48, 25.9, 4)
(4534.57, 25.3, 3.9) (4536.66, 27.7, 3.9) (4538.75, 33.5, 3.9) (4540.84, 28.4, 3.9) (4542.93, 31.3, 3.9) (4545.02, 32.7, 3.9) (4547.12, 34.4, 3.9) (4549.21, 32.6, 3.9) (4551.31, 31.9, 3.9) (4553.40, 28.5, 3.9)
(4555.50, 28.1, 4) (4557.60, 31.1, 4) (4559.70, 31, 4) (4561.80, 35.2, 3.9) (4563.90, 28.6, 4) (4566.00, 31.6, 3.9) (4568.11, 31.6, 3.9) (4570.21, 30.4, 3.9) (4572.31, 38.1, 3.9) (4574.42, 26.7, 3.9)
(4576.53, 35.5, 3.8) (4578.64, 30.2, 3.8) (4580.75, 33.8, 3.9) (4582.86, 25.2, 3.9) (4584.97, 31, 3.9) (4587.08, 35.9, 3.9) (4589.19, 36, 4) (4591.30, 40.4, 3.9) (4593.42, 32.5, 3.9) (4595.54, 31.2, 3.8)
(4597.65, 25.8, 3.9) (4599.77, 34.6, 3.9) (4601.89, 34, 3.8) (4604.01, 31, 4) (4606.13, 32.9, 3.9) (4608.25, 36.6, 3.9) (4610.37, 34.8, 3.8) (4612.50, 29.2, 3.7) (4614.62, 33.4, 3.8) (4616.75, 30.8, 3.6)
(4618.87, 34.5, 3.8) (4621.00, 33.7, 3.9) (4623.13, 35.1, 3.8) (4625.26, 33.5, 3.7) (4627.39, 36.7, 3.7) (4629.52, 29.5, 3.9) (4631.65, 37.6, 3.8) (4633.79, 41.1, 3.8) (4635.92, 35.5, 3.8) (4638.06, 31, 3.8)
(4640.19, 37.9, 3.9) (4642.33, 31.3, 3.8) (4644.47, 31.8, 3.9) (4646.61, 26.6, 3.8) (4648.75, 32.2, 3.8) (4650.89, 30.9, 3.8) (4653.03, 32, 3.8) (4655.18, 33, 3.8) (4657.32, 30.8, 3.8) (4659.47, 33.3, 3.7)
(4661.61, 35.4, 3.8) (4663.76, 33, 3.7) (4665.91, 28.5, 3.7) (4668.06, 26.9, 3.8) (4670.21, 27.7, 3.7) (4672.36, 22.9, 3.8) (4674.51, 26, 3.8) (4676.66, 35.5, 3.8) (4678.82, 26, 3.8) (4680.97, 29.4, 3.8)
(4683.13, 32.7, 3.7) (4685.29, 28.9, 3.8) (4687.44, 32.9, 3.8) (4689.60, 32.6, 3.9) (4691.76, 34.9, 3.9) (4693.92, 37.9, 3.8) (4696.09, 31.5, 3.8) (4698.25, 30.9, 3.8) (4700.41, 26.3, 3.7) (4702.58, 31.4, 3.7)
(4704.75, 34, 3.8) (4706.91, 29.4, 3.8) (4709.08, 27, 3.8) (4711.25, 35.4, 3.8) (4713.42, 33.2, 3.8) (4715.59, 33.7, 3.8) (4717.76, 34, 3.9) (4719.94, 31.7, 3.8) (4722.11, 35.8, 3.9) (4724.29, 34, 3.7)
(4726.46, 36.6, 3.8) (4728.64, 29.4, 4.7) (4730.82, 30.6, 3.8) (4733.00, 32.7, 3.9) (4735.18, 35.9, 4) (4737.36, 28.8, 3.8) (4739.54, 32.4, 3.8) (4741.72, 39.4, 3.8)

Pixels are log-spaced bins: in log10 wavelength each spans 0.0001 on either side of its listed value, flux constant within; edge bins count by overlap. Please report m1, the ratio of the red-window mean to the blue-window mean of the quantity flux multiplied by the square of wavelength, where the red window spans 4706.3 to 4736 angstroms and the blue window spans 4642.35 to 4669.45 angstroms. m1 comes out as 1.08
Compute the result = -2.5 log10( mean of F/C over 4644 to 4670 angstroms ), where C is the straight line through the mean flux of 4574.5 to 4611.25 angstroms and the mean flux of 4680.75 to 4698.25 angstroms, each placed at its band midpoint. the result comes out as 0.06 mag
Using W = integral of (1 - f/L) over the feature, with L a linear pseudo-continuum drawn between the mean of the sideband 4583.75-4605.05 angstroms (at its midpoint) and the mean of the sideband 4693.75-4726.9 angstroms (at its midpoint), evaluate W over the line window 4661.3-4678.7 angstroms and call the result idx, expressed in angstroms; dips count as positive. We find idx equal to 2.0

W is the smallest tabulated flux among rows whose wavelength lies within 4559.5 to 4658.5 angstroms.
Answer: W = 25.2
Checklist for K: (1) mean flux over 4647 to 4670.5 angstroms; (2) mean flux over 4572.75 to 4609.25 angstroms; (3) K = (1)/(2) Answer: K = 0.96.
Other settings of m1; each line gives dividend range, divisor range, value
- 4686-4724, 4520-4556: 1.17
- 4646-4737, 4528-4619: 1.05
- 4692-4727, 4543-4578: 1.10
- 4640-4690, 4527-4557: 1.09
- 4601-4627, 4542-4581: 1.08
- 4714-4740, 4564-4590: 1.10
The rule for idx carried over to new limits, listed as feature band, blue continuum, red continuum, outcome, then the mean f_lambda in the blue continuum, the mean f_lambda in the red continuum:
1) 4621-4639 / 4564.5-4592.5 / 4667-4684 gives -2.7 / 32.7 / 28.3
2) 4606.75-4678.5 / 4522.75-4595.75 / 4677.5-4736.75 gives -1.4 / 31.1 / 32.2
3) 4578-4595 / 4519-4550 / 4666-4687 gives -2.1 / 30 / 28.6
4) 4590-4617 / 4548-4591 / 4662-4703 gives -1.3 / 31.8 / 30.4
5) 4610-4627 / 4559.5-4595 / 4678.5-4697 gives -0.4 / 32.6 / 32.1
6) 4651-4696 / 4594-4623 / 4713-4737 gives 2.7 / 32.6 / 33.3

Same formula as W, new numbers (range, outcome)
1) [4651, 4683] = 22.9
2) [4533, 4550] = 25.3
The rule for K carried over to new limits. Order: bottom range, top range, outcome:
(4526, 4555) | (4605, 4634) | 1.15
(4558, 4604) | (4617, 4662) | 1.03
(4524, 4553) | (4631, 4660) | 1.12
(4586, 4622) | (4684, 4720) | 0.96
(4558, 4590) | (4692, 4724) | 1.01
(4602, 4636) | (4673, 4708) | 0.91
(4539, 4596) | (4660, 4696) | 0.96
